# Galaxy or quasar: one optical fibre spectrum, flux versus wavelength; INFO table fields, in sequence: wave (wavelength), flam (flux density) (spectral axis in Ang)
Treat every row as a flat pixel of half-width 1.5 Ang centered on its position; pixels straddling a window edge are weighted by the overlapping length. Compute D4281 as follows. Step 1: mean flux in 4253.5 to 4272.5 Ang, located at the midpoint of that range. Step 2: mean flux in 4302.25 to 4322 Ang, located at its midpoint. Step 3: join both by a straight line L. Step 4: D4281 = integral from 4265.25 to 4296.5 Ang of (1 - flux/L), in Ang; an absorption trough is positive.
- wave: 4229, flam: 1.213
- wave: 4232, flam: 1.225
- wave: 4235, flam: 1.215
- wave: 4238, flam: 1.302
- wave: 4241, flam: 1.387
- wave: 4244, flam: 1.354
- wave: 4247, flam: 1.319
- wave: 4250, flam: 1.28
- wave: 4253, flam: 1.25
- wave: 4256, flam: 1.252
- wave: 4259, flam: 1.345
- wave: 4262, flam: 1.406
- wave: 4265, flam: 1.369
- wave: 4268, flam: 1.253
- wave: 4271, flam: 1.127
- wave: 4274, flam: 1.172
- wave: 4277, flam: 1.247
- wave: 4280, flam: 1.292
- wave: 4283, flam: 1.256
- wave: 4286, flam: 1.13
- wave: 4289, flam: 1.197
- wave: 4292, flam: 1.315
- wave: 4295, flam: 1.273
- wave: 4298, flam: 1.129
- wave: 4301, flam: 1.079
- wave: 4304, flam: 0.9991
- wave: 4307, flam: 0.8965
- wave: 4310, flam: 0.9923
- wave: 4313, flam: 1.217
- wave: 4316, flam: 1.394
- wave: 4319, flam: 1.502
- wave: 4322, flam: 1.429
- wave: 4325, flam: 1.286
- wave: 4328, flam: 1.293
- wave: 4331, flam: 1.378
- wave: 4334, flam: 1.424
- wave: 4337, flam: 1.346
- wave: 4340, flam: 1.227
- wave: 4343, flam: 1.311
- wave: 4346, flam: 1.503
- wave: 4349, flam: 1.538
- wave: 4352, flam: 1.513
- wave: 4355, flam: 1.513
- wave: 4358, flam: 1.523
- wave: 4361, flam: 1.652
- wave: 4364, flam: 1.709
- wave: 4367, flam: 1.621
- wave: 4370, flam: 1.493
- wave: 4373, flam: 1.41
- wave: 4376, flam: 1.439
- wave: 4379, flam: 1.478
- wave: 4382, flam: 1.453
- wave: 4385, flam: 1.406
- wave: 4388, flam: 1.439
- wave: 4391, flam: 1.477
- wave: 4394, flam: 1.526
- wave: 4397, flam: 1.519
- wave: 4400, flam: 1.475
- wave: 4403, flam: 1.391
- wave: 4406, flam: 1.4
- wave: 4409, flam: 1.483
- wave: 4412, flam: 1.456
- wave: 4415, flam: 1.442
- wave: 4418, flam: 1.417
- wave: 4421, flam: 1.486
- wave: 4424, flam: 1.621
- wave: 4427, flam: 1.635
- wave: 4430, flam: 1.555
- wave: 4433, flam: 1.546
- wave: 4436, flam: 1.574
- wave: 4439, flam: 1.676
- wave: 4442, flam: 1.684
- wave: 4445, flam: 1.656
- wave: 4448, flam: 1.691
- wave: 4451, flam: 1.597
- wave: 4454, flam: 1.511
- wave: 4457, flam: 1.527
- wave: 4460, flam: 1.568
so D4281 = 0.49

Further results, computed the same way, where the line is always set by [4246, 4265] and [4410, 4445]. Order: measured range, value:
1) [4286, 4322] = 5.03 Ang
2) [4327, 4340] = 0.70 Ang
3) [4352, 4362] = -0.64 Ang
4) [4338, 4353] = 0.30 Ang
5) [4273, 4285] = 0.95 Ang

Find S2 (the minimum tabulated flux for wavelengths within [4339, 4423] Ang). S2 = 1.227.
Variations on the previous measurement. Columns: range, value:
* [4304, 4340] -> 0.8965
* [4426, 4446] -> 1.546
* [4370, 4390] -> 1.406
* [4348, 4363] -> 1.513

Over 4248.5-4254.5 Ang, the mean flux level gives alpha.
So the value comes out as 1.26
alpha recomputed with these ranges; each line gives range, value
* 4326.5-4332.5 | 1.34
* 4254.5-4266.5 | 1.34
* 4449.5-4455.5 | 1.55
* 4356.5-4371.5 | 1.6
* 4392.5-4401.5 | 1.51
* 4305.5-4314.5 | 1.04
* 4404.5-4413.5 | 1.45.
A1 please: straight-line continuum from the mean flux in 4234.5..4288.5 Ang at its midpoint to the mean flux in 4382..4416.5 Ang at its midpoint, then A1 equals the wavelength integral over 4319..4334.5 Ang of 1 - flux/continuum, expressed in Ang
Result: -0.1 Ang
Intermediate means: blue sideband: 1.28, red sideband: 1.46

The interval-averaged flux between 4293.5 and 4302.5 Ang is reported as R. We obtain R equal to 1.16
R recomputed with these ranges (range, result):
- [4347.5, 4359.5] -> 1.52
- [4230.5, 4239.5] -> 1.25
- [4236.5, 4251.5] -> 1.33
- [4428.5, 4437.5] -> 1.56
